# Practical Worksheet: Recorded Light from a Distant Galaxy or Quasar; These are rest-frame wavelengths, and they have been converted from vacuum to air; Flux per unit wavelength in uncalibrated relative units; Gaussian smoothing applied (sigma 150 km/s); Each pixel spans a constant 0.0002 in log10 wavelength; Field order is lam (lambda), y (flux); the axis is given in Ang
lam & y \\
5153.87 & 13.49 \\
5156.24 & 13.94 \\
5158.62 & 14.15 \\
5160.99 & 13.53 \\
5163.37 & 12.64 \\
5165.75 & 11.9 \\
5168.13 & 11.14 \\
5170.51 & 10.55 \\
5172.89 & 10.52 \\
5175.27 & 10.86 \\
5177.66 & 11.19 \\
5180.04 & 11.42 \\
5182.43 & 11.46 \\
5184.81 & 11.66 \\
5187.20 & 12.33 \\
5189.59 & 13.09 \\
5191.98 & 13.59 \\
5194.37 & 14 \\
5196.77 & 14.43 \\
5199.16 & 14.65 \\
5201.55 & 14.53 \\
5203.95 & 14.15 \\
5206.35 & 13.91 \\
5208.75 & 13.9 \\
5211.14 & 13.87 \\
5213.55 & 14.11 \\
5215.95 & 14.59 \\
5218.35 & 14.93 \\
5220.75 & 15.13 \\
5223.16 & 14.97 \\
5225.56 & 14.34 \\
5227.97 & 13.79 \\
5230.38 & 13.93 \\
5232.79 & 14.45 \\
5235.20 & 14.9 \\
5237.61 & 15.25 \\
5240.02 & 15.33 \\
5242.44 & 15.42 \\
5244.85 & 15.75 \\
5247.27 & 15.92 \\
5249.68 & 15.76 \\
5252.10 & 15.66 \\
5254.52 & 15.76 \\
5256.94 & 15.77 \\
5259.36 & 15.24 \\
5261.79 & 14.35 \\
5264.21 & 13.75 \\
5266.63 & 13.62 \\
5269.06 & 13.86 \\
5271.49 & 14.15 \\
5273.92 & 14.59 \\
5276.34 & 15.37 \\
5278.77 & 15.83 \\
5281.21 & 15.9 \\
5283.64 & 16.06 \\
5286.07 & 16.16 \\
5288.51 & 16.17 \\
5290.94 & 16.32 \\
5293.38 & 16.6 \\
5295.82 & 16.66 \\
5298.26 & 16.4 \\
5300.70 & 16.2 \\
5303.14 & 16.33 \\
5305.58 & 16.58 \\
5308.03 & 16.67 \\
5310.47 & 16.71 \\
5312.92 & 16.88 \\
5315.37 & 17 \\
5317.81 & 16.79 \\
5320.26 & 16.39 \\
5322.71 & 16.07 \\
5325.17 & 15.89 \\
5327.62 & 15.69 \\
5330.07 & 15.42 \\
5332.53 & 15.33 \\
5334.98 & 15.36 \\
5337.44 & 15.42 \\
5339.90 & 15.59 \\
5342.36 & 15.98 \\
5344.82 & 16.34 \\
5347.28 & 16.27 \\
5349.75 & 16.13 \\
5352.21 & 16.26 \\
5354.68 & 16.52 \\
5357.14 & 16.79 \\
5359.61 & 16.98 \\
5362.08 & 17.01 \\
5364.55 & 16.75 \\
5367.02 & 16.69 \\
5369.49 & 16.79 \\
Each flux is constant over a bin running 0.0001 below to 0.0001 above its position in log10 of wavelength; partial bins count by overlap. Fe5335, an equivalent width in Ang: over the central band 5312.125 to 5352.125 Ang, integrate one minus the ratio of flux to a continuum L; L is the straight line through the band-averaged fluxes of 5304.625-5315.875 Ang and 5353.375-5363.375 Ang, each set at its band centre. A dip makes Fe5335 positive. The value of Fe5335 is 1.8 Ang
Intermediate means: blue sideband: 16.7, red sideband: 16.8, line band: 16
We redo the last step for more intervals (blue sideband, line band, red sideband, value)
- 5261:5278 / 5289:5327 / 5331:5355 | -3.42 Ang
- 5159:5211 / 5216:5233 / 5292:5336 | -0.90 Ang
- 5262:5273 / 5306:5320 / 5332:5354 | -1.55 Ang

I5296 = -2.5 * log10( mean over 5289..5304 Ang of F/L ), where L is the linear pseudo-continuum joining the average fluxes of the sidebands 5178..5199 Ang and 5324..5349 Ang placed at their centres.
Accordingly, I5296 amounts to -0.10 mag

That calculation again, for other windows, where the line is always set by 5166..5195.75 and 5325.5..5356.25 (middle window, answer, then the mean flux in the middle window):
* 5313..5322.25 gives -0.096 mag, 16.7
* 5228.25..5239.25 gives -0.111 mag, 14.6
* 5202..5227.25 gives -0.136 mag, 14.4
